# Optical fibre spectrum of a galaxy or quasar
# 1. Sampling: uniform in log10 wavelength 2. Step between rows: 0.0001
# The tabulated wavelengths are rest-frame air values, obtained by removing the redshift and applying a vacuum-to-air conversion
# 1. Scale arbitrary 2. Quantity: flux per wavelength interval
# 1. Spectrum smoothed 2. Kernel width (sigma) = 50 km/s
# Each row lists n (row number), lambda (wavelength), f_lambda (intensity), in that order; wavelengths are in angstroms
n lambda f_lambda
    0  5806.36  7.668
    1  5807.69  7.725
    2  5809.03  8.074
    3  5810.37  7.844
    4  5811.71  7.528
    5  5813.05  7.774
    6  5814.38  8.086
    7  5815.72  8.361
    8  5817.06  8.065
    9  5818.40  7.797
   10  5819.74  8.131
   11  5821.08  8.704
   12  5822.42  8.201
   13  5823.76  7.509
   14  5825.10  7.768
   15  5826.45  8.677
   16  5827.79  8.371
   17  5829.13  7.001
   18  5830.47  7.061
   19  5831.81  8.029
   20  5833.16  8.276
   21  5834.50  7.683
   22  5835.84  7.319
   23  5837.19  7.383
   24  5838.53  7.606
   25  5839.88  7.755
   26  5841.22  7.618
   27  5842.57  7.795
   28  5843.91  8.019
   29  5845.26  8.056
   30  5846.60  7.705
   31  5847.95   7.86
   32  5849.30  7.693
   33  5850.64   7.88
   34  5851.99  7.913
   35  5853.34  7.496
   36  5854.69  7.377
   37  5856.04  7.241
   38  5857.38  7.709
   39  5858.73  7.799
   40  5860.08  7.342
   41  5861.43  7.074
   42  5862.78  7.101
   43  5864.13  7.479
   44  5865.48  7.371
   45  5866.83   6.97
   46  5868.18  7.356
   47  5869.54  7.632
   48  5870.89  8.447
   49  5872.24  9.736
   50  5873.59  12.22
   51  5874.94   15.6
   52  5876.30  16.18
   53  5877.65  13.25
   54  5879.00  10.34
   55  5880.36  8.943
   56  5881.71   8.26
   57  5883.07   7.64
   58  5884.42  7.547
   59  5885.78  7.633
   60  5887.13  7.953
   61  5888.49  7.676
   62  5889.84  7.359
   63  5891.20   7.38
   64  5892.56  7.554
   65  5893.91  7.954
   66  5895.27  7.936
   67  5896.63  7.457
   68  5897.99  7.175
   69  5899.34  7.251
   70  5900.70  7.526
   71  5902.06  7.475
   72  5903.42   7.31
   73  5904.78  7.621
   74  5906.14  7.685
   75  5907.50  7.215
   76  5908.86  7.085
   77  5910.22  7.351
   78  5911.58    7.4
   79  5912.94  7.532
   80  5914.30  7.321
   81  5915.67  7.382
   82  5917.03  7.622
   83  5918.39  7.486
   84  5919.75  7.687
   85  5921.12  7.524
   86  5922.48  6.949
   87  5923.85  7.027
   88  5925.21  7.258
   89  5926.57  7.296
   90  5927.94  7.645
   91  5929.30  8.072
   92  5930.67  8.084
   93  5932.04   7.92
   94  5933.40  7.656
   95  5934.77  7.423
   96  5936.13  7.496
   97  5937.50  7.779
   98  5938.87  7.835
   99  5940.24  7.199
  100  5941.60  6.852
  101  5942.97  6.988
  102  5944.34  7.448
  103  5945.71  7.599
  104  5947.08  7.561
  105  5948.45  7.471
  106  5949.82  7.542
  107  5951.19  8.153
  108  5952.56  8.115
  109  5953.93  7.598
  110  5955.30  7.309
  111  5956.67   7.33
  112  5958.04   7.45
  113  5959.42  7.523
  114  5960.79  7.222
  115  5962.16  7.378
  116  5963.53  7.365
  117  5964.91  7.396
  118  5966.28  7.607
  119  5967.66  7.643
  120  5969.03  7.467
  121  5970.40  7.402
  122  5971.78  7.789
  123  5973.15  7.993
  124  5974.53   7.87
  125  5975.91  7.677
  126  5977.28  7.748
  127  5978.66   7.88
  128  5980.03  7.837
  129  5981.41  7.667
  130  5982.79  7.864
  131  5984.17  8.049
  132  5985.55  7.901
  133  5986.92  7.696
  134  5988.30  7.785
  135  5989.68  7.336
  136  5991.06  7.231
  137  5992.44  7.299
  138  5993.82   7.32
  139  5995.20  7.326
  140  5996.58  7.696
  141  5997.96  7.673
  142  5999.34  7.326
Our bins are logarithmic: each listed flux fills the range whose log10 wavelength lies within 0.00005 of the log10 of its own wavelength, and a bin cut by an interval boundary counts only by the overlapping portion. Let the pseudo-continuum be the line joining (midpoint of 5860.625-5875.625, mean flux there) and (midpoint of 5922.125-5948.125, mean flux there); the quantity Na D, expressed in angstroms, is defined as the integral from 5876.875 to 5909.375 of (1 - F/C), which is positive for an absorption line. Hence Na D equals 1.3 angstroms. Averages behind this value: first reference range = 8.8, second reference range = 7.48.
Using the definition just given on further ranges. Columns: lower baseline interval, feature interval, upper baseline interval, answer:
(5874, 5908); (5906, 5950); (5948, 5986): 3.8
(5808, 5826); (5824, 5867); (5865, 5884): 6.3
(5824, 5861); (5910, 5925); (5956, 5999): 0.5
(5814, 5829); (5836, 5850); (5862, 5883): 1.7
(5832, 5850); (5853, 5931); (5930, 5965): -4.4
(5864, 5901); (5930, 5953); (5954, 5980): 1.0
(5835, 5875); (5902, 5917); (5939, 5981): 0.7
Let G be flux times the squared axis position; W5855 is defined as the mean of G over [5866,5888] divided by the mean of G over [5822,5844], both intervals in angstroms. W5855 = 1.27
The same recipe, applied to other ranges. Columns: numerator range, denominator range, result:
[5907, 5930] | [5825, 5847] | 0.98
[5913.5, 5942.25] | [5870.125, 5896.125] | 0.81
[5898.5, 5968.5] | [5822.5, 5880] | 0.92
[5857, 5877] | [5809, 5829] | 1.15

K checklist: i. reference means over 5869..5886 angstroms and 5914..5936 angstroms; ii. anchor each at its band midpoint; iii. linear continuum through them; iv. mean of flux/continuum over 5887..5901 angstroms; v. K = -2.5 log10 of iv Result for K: 0.23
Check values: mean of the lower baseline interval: 10.4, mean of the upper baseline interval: 7.52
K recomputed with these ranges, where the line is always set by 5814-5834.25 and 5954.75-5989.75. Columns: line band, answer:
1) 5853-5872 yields 0.055 mag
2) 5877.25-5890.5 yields -0.095 mag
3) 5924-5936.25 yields 0.014 mag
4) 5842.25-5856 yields 0.025 mag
